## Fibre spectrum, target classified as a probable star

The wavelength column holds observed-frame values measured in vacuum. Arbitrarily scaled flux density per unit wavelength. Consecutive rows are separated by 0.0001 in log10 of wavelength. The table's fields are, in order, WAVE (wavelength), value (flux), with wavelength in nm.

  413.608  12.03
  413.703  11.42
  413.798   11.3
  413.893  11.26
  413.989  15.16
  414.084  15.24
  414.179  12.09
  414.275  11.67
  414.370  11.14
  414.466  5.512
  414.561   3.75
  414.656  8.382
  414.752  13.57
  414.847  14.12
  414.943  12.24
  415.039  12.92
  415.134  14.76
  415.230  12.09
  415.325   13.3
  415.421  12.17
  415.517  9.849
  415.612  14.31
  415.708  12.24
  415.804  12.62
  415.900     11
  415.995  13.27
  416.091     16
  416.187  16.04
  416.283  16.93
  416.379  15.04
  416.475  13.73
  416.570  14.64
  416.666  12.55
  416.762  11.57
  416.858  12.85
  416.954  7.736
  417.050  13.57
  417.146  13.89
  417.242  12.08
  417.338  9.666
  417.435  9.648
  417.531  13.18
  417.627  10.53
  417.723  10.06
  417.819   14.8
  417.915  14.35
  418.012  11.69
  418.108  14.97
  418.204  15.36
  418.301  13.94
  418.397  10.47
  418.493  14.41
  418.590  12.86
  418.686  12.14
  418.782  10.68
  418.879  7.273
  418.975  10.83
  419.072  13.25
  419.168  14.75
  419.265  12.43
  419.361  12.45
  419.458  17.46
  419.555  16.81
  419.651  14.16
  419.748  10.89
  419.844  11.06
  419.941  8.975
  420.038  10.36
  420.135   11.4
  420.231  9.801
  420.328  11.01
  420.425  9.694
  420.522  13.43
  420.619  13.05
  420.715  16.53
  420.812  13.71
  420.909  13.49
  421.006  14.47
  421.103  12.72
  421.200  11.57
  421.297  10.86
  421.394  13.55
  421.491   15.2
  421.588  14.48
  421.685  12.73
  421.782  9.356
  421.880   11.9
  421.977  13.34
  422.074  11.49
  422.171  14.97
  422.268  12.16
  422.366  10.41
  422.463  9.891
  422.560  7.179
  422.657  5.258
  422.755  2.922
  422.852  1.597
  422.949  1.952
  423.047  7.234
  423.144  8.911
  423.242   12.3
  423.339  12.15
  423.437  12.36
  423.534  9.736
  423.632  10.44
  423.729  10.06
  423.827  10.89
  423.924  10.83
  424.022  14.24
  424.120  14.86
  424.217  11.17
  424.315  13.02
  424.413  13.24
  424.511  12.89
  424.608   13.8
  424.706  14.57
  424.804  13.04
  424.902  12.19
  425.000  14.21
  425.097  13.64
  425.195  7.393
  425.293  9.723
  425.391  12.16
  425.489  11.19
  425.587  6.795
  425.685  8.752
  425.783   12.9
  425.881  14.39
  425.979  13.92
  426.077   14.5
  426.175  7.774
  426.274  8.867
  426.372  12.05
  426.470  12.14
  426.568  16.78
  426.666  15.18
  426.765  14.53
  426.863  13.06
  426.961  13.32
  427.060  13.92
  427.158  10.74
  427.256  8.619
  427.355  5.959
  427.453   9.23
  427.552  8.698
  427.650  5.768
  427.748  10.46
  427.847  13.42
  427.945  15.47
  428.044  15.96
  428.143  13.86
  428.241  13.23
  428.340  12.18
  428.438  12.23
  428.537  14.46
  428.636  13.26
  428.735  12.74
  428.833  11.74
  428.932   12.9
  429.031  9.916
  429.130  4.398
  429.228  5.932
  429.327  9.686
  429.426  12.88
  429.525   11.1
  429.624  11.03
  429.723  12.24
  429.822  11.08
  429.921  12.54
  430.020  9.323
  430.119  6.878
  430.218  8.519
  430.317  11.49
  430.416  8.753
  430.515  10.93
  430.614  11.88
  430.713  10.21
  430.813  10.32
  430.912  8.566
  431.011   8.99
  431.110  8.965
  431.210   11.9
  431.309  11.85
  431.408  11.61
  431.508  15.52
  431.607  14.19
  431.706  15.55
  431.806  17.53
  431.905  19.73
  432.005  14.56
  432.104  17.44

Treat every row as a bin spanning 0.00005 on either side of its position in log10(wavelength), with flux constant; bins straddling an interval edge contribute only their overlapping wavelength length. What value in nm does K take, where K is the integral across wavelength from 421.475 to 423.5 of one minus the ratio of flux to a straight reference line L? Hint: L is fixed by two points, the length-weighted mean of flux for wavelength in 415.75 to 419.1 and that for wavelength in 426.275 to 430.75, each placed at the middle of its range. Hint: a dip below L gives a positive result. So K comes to 0.38 nm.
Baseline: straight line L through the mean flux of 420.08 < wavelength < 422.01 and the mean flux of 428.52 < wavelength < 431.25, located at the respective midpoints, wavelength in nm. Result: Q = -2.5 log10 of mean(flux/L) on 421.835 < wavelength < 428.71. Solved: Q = 0.016 mag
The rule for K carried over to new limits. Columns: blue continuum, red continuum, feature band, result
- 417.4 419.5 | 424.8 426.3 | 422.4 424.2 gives 0.40 nm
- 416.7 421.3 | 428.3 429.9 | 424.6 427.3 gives -0.14 nm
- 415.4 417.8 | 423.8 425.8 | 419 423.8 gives 0.36 nm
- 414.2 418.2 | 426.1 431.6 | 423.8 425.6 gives -0.10 nm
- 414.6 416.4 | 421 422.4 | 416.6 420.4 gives 0.20 nm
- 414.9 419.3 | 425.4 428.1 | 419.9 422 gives -0.01 nm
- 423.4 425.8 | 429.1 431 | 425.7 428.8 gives -0.39 nm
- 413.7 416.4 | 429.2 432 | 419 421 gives -0.11 nm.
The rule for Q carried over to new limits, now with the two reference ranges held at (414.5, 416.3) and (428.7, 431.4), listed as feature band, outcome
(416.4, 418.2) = -0.02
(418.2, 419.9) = -0.07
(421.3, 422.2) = -0.12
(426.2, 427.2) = -0.20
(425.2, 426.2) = -0.02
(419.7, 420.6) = 0.09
